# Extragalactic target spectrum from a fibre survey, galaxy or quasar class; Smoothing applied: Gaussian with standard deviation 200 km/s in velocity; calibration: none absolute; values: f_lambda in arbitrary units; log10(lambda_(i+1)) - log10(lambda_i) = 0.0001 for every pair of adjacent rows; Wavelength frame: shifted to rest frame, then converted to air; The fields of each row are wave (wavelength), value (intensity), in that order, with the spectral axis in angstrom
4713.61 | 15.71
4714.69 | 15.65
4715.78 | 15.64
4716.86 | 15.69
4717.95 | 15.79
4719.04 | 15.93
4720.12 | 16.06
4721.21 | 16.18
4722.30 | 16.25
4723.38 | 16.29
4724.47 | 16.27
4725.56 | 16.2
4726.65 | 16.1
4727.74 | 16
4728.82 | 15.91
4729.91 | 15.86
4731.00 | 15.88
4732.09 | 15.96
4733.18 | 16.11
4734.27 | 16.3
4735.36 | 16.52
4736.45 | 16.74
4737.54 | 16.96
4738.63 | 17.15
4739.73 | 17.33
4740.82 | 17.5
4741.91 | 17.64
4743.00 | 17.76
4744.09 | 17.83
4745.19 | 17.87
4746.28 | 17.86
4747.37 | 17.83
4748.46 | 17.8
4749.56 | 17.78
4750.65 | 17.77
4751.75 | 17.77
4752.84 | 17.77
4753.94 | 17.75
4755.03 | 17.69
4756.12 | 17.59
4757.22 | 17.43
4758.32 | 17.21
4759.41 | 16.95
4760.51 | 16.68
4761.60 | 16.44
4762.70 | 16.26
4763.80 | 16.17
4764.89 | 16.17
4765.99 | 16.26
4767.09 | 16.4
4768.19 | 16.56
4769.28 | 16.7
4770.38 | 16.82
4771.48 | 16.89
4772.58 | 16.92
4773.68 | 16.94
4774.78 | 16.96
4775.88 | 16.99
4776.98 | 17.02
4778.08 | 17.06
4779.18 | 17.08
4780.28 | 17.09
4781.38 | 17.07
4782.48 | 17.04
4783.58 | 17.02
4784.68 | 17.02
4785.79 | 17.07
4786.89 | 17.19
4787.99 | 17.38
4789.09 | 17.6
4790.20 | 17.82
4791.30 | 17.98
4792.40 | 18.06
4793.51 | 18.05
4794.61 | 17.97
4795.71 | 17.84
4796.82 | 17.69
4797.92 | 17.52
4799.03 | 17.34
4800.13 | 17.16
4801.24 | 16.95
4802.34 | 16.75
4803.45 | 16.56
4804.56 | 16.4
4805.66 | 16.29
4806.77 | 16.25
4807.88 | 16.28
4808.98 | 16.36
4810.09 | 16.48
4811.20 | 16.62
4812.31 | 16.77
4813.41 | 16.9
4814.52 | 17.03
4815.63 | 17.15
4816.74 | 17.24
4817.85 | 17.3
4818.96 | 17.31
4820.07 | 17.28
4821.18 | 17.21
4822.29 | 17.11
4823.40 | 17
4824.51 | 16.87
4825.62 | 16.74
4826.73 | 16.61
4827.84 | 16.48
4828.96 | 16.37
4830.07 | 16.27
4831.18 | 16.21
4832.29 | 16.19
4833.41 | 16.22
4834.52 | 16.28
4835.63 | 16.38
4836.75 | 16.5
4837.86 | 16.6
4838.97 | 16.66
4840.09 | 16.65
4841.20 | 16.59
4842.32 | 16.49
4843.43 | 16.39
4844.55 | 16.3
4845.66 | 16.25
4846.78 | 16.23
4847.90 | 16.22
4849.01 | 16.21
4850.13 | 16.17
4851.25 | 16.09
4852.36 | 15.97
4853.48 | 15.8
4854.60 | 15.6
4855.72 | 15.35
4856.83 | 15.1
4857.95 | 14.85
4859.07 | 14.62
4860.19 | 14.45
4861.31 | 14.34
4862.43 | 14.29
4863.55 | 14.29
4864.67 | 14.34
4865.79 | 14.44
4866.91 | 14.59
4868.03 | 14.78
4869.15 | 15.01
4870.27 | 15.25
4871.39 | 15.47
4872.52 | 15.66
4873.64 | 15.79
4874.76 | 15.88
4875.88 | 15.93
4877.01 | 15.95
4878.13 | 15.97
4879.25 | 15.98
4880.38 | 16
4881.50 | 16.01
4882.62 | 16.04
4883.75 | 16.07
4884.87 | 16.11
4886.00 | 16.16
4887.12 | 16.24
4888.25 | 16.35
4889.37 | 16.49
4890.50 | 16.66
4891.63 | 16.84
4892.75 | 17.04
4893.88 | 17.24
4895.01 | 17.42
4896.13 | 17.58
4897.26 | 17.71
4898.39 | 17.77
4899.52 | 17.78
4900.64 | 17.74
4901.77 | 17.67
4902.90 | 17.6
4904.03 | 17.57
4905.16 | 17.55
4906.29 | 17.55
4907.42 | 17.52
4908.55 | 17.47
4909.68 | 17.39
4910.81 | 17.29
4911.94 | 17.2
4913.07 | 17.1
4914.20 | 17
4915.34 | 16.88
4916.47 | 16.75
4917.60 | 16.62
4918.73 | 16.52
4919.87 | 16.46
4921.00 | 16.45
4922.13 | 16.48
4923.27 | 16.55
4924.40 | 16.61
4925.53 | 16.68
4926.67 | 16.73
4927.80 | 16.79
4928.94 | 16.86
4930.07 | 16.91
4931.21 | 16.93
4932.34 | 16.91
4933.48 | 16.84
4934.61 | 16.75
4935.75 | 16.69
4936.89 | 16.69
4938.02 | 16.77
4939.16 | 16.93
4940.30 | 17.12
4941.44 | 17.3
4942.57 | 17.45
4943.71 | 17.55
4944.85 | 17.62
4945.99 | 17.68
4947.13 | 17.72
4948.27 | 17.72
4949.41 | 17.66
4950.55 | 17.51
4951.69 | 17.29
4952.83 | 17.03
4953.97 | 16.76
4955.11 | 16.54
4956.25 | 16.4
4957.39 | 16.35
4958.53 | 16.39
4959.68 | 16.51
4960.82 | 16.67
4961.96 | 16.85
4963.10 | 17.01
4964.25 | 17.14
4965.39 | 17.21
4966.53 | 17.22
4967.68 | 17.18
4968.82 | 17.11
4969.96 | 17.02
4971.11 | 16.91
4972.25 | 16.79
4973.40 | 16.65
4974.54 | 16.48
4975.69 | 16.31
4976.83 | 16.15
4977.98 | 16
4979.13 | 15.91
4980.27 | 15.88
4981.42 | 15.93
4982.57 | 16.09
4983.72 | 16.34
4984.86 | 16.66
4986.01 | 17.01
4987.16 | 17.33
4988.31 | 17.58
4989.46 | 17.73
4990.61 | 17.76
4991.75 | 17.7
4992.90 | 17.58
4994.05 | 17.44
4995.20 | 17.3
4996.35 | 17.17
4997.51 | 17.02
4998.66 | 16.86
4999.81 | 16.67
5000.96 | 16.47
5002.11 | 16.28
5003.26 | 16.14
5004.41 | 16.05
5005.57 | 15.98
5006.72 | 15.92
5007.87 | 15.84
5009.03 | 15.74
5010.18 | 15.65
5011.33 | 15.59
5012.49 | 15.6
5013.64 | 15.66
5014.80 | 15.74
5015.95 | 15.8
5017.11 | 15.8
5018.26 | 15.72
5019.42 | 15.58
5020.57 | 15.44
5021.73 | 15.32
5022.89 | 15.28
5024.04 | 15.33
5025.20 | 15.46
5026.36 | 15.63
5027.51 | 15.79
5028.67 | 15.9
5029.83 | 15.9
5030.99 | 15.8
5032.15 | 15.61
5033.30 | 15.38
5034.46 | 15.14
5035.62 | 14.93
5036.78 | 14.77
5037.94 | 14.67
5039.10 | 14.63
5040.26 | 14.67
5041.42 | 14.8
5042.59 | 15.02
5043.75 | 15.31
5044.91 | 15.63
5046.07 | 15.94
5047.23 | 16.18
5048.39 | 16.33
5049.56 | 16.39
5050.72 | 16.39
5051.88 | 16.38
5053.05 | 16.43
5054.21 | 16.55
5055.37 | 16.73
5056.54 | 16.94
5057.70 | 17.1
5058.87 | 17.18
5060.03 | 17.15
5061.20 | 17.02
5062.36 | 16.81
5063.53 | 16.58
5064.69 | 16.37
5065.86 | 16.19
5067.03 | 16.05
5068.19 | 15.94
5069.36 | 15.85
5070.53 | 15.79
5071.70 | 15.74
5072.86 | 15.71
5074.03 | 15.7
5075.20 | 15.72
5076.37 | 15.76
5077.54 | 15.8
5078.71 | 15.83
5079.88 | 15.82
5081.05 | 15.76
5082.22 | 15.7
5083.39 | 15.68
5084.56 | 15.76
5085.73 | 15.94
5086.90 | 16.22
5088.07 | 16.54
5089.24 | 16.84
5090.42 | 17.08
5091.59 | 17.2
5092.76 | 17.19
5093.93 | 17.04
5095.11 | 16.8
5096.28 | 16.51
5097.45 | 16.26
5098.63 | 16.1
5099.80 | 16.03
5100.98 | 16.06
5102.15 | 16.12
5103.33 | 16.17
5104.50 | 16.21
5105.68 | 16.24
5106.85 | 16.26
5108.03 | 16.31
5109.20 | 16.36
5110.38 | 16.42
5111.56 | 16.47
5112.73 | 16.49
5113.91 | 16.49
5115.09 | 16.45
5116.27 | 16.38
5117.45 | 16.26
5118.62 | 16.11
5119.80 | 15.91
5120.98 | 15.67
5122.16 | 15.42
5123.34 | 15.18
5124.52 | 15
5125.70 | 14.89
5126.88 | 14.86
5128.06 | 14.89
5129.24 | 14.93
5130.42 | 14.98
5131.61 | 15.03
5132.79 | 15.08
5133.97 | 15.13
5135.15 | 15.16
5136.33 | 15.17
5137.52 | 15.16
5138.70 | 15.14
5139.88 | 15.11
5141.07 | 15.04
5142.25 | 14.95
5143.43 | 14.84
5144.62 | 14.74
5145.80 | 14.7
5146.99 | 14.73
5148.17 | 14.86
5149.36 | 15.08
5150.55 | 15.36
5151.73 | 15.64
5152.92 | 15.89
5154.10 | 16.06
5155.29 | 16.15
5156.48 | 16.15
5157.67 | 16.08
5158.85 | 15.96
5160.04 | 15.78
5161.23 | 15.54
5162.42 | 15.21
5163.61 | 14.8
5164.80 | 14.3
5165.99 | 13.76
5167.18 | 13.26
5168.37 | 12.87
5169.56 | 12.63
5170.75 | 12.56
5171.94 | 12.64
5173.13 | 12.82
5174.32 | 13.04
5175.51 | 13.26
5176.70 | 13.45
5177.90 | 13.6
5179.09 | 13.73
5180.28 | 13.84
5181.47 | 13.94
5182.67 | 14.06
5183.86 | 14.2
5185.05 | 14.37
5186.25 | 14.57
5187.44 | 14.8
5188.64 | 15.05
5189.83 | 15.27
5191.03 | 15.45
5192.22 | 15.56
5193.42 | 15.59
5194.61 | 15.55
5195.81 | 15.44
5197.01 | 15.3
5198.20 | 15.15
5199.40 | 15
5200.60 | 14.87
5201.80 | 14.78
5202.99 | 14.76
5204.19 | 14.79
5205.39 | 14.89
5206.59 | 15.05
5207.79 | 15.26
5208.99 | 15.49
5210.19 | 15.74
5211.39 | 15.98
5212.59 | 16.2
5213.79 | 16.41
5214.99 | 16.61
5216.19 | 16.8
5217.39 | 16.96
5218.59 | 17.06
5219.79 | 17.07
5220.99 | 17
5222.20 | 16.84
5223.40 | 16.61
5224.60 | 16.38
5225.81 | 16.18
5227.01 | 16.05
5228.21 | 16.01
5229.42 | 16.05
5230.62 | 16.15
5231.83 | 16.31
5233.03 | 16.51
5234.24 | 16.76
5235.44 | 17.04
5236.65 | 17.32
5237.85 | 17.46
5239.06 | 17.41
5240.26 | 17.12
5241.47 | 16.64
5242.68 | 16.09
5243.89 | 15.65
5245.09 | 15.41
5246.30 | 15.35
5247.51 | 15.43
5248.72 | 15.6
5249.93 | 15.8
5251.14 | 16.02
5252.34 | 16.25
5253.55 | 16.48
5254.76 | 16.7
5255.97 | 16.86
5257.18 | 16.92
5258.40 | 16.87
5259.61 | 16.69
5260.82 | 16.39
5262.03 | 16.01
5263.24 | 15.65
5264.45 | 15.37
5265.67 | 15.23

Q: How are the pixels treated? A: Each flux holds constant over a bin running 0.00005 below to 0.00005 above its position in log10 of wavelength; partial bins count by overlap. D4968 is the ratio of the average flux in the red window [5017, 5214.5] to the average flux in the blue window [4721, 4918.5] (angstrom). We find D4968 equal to 0.93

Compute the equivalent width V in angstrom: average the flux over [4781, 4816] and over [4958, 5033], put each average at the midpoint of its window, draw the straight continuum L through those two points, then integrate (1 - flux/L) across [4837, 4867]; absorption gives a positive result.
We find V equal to 2.3 angstrom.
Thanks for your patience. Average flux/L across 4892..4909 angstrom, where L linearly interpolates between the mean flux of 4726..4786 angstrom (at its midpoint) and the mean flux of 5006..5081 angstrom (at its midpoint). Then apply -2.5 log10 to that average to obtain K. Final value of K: -0.073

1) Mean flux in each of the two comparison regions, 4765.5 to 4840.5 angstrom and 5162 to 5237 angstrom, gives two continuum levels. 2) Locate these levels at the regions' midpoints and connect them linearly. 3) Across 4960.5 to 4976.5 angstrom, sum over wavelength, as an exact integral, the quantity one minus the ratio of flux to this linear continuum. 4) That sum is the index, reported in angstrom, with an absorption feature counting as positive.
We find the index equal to -0.7 angstrom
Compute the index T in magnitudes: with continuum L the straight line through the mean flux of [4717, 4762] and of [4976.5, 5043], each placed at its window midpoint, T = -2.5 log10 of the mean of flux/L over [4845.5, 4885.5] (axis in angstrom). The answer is 0.07 mag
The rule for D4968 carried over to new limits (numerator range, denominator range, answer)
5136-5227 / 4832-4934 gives 0.92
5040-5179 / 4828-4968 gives 0.94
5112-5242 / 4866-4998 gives 0.91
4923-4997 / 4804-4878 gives 1.05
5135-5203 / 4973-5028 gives 0.90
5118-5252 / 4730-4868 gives 0.92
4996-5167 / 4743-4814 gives 0.92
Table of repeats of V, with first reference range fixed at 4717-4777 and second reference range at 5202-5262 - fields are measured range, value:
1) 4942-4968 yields -0.8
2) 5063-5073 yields 0.3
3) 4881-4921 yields -0.9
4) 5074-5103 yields 0.4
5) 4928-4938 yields -0.1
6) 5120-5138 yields 1.4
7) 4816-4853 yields 0.4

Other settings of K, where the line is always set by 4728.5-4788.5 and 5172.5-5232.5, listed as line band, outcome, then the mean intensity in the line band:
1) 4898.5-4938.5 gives -0.04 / 17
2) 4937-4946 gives -0.06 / 17.3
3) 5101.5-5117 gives -0.05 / 16.3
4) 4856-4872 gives 0.13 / 14.7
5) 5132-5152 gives 0.04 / 15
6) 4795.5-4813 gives 0.00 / 16.8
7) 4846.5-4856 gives 0.05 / 16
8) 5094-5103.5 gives -0.04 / 16.3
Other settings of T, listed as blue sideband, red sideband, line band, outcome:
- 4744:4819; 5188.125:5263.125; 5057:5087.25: 0.021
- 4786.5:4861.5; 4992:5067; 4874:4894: 0.012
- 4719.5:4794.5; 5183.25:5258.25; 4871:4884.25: 0.055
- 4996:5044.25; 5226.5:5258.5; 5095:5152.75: 0.026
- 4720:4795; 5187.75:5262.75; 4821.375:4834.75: 0.020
